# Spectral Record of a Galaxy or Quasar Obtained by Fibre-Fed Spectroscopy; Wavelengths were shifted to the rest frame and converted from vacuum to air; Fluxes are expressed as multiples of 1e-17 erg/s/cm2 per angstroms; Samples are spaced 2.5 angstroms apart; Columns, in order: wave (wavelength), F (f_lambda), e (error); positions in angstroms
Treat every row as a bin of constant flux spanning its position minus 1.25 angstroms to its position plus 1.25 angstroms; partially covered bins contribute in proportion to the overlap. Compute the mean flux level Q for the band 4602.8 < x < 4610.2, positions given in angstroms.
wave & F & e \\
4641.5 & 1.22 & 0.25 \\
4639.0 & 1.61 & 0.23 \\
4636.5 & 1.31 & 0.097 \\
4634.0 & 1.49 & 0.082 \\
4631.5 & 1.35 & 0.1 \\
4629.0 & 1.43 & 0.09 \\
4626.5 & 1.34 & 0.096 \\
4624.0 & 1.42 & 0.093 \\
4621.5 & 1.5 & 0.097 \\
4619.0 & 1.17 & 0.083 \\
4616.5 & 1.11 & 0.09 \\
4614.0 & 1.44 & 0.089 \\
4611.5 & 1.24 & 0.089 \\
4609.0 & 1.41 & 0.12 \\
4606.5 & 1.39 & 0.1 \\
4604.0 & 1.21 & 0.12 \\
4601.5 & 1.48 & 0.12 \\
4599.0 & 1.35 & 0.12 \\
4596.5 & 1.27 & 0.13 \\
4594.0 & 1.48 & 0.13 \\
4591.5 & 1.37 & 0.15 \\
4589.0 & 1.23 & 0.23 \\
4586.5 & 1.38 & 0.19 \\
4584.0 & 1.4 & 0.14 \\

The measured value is 1.34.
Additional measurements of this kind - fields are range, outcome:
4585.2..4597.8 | 1.35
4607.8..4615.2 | 1.36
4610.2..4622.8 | 1.29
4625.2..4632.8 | 1.37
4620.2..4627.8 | 1.42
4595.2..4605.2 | 1.33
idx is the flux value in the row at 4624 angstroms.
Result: 1.42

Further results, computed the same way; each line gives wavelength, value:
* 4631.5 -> 1.35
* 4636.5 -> 1.31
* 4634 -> 1.49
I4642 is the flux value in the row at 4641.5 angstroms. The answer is 1.22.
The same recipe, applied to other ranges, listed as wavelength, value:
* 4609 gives 1.41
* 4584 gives 1.4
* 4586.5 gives 1.38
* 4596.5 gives 1.27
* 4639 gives 1.61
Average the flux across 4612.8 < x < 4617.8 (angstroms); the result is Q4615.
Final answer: 1.27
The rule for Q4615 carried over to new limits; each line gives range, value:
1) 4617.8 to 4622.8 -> 1.34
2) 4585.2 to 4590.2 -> 1.31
